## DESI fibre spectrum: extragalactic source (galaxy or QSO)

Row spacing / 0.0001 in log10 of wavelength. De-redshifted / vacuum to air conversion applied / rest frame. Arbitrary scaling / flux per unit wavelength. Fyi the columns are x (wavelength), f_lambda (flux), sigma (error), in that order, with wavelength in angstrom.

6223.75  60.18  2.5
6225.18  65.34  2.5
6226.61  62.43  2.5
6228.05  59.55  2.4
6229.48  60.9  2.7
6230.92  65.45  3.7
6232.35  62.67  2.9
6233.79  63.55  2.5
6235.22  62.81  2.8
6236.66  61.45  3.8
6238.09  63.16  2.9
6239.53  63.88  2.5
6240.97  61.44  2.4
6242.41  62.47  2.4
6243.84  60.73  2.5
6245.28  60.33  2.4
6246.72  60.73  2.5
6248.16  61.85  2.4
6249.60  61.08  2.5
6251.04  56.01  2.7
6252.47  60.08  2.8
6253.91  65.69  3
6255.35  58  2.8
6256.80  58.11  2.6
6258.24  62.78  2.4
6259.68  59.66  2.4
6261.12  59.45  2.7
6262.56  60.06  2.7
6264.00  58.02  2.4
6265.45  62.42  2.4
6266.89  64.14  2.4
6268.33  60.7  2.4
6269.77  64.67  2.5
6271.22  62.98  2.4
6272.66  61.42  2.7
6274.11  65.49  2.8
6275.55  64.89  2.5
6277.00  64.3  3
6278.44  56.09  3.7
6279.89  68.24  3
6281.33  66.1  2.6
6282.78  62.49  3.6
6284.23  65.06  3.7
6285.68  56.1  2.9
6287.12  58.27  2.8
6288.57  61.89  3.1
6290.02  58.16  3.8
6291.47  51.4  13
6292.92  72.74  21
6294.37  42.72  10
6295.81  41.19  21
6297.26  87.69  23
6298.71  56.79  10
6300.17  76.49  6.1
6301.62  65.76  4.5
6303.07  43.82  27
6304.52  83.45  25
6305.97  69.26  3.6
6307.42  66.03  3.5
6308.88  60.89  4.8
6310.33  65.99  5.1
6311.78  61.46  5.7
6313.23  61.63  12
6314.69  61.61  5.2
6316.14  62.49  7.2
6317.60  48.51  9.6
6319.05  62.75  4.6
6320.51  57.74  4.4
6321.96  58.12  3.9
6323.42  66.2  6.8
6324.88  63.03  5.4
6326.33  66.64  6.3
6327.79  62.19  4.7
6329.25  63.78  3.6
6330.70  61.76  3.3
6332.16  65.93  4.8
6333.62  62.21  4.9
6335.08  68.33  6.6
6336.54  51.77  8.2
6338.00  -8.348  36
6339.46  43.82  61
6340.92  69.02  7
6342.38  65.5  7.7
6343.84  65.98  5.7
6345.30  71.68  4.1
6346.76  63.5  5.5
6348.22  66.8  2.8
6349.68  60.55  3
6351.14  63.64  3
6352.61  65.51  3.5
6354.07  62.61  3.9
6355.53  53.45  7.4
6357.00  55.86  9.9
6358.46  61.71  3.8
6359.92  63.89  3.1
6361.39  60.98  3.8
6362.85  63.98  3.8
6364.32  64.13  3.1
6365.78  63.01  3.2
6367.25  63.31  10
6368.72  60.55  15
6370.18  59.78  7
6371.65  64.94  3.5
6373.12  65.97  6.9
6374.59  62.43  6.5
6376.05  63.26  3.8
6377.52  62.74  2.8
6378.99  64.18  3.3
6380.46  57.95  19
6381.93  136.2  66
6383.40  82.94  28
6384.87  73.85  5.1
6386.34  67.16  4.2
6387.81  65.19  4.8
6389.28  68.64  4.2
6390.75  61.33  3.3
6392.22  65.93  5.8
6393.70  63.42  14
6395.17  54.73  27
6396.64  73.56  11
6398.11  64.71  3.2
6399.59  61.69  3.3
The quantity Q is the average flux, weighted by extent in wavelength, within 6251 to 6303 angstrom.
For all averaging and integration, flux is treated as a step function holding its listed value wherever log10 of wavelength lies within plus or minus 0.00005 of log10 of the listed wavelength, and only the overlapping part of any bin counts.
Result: 61.4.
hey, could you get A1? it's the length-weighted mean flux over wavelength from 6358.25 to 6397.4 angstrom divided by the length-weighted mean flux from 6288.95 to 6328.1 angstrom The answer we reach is 1.09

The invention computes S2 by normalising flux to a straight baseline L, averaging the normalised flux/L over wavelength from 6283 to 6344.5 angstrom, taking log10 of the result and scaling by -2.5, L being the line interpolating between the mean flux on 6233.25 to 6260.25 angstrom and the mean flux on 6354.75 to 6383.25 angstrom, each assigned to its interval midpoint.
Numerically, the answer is 0.07 mag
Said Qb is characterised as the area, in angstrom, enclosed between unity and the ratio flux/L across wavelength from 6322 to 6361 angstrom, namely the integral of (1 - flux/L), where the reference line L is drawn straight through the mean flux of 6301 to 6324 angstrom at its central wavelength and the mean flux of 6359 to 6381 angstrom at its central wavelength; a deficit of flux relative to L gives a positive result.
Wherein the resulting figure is 1.6 angstrom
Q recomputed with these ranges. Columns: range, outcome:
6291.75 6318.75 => 62.5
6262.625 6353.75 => 61.3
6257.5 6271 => 61.4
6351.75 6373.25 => 61.9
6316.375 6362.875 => 59.6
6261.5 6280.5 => 62.5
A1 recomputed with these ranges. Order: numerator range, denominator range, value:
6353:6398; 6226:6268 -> 1.08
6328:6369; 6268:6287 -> 0.95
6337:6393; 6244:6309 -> 1.03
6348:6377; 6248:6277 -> 1.01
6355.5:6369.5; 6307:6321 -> 1.01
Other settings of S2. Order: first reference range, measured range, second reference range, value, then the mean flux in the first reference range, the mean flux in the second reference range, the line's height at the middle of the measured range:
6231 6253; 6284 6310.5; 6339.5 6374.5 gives 0.001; 61.6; 62.9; 62.2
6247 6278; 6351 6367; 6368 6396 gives 0.093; 61.5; 68.5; 67.2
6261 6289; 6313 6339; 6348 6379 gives 0.090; 62.2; 62.3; 62.3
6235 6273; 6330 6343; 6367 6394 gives 0.240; 61.2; 69.1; 66.4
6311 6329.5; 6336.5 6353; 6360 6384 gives 0.144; 61.2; 68.3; 64.6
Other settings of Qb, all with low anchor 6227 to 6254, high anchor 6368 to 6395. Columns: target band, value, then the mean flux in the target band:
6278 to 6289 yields 0.3 angstrom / 61.9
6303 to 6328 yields 1.0 angstrom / 62.8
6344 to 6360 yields 1.1 angstrom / 62.8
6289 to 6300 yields 0.8 angstrom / 59.6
